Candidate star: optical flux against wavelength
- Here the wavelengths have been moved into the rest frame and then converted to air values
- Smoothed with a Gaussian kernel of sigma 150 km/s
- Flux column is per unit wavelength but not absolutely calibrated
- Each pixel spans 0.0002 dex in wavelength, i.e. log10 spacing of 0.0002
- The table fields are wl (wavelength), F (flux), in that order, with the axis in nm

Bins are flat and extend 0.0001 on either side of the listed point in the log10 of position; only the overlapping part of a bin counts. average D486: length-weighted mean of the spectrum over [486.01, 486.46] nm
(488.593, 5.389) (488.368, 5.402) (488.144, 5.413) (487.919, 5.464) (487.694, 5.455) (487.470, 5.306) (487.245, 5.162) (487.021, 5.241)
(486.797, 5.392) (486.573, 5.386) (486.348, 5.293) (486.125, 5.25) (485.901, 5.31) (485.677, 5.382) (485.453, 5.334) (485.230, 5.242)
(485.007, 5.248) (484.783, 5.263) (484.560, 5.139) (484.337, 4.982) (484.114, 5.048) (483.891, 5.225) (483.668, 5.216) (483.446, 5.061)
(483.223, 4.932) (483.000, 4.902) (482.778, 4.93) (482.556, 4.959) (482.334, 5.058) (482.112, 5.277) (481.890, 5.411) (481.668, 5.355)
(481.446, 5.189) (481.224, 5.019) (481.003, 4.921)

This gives 5.28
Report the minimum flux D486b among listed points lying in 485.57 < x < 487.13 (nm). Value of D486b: 5.241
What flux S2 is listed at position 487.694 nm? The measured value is 5.455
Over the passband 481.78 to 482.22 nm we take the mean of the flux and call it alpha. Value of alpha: 5.34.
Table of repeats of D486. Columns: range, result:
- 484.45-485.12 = 5.22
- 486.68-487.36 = 5.27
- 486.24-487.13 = 5.32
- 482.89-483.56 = 4.96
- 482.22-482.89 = 4.99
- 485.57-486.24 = 5.32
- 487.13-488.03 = 5.35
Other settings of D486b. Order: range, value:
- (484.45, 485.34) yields 5.139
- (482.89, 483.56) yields 4.902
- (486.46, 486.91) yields 5.386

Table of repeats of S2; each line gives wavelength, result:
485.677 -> 5.382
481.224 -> 5.019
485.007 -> 5.248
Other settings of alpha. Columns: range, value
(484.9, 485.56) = 5.28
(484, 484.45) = 5.02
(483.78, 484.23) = 5.13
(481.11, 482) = 5.24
